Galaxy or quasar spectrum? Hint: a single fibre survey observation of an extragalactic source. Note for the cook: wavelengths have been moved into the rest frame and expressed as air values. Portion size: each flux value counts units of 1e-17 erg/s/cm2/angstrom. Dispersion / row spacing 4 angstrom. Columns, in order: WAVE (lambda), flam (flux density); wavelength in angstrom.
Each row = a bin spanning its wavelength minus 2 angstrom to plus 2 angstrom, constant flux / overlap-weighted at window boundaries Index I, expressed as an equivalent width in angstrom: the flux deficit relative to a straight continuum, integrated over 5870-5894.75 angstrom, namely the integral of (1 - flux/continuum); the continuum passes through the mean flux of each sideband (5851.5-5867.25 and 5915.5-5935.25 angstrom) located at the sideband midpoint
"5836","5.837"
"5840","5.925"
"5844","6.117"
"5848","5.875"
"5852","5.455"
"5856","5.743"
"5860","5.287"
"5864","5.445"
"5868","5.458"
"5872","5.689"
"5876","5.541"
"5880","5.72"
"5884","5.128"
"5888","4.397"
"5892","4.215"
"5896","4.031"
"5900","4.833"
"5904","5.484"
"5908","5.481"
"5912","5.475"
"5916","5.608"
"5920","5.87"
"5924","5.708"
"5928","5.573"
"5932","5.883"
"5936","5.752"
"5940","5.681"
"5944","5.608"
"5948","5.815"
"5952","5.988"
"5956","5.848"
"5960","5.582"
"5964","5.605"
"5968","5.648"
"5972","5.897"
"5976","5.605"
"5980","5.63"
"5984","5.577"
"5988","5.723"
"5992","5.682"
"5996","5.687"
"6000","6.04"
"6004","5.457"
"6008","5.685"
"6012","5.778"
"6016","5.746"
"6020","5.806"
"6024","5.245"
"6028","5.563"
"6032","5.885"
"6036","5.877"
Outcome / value 2.16 angstrom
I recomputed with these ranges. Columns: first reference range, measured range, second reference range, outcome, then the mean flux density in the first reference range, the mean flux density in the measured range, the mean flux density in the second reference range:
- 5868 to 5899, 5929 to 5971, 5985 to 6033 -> -3.0 angstrom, 4.99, 5.74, 5.68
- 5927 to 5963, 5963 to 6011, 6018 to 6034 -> 0.0 angstrom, 5.75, 5.69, 5.62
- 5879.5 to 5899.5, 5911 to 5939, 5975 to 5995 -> -3.9 angstrom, 4.63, 5.7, 5.65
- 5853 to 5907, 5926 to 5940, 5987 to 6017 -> -0.8 angstrom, 5.16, 5.73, 5.72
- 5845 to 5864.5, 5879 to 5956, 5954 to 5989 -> 3.5 angstrom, 5.6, 5.39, 5.68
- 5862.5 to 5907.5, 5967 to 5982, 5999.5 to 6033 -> -0.6 angstrom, 5.09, 5.7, 5.67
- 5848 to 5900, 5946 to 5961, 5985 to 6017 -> -0.8 angstrom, 5.19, 5.82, 5.72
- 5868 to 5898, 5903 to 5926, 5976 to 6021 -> -1.9 angstrom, 4.99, 5.61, 5.7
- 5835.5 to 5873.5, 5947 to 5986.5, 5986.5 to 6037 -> -0.2 angstrom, 5.68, 5.72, 5.7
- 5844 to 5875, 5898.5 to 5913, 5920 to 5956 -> 0.9 angstrom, 5.6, 5.32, 5.76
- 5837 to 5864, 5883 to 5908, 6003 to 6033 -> 4.3 angstrom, 5.72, 4.73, 5.64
